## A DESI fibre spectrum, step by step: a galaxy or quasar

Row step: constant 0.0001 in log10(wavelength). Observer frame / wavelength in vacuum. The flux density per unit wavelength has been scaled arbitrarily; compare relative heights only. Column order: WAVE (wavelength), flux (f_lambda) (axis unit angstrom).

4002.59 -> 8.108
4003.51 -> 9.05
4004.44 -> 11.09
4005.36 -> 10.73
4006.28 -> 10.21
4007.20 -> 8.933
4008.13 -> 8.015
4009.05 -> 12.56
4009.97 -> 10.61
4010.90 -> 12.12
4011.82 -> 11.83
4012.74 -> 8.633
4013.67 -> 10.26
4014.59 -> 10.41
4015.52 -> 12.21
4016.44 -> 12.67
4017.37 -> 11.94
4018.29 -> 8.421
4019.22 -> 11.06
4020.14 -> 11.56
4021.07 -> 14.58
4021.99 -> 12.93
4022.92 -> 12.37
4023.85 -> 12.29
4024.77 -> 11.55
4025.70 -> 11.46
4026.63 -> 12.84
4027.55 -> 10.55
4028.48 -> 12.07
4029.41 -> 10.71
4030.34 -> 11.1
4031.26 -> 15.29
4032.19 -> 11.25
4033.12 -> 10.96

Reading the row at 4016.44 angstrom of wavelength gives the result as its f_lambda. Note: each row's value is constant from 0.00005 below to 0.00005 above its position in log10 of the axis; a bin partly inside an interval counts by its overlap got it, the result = 12.67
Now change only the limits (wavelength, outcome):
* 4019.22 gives 11.06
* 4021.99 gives 12.93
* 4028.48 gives 12.07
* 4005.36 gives 10.73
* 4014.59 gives 10.41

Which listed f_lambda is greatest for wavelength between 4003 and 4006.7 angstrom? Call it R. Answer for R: 11.09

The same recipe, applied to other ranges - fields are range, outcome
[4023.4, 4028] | 12.84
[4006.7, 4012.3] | 12.56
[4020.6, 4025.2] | 14.58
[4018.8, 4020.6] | 11.56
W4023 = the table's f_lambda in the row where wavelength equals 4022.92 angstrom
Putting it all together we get 12.37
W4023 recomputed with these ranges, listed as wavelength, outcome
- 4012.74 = 8.633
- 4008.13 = 8.015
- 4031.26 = 15.29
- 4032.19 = 11.25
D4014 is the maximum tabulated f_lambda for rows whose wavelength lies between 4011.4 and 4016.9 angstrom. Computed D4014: 12.67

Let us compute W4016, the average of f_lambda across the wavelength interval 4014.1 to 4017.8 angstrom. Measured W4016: 11.8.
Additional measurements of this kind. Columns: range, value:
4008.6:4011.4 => 11.8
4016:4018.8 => 11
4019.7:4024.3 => 12.7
